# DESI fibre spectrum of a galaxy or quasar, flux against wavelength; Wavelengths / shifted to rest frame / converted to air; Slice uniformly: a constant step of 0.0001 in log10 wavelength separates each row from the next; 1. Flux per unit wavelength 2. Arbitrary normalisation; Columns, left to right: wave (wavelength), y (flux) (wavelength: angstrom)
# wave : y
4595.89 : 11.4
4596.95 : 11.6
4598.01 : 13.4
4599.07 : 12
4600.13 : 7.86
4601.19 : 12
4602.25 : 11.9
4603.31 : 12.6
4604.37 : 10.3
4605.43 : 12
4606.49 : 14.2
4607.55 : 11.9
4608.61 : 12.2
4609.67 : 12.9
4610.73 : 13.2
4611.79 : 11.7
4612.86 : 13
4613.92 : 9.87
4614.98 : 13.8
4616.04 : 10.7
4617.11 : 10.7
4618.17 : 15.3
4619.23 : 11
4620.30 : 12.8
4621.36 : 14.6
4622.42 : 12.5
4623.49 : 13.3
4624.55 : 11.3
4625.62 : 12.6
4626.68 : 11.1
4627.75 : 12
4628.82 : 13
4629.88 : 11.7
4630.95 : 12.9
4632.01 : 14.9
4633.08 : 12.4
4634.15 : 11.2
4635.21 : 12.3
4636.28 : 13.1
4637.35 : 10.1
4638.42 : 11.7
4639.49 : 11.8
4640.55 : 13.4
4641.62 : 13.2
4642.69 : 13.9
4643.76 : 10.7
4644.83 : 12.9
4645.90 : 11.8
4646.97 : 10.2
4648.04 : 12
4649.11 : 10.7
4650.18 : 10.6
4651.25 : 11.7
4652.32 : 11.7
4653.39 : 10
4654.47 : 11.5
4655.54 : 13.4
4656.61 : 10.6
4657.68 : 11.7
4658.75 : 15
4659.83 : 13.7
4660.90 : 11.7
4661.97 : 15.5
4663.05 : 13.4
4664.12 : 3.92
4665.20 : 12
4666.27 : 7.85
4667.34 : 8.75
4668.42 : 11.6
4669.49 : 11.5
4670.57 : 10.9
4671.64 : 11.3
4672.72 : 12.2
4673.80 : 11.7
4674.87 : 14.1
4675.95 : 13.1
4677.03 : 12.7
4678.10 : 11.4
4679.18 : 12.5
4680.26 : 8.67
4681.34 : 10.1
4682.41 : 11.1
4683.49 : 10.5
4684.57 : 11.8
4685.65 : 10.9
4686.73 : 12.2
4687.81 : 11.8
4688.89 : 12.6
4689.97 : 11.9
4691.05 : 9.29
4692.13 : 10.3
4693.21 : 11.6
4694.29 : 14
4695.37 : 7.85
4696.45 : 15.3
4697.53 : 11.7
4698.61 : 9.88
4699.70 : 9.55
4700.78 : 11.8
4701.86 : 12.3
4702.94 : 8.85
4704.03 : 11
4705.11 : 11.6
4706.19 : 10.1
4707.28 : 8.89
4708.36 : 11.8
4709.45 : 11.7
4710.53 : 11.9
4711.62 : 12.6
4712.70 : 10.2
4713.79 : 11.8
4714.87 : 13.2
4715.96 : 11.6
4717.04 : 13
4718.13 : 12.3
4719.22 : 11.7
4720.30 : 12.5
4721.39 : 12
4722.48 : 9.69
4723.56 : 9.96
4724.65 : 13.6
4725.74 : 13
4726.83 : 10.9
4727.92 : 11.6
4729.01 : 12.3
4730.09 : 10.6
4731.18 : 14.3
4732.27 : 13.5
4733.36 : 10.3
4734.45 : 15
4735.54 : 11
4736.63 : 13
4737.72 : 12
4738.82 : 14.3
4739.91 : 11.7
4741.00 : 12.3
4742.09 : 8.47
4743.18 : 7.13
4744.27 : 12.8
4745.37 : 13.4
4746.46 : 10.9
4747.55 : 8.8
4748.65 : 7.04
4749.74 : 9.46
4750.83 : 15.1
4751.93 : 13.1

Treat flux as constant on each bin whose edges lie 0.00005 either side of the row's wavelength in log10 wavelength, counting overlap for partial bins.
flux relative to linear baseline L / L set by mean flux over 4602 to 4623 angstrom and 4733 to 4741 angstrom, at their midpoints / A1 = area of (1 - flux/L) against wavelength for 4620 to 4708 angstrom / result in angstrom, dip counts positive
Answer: 5.5 angstrom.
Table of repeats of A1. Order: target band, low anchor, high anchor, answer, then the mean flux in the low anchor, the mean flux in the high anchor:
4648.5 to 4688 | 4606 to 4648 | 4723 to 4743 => 2.48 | 12.4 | 12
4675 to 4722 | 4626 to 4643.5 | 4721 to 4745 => 2.17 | 12.4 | 11.8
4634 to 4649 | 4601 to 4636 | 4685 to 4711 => 0.03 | 12.4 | 11.2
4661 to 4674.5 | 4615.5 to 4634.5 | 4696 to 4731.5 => 1.22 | 12.5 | 11.6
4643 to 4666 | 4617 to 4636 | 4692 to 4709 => 0.71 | 12.6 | 11.1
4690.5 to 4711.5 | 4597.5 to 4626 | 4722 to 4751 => 1.19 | 12.2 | 11.5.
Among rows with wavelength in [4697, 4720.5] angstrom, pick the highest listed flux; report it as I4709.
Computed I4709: 13.2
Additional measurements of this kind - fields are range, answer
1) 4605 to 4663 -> 15.5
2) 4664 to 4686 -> 14.1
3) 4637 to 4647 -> 13.9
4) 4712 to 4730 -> 13.6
